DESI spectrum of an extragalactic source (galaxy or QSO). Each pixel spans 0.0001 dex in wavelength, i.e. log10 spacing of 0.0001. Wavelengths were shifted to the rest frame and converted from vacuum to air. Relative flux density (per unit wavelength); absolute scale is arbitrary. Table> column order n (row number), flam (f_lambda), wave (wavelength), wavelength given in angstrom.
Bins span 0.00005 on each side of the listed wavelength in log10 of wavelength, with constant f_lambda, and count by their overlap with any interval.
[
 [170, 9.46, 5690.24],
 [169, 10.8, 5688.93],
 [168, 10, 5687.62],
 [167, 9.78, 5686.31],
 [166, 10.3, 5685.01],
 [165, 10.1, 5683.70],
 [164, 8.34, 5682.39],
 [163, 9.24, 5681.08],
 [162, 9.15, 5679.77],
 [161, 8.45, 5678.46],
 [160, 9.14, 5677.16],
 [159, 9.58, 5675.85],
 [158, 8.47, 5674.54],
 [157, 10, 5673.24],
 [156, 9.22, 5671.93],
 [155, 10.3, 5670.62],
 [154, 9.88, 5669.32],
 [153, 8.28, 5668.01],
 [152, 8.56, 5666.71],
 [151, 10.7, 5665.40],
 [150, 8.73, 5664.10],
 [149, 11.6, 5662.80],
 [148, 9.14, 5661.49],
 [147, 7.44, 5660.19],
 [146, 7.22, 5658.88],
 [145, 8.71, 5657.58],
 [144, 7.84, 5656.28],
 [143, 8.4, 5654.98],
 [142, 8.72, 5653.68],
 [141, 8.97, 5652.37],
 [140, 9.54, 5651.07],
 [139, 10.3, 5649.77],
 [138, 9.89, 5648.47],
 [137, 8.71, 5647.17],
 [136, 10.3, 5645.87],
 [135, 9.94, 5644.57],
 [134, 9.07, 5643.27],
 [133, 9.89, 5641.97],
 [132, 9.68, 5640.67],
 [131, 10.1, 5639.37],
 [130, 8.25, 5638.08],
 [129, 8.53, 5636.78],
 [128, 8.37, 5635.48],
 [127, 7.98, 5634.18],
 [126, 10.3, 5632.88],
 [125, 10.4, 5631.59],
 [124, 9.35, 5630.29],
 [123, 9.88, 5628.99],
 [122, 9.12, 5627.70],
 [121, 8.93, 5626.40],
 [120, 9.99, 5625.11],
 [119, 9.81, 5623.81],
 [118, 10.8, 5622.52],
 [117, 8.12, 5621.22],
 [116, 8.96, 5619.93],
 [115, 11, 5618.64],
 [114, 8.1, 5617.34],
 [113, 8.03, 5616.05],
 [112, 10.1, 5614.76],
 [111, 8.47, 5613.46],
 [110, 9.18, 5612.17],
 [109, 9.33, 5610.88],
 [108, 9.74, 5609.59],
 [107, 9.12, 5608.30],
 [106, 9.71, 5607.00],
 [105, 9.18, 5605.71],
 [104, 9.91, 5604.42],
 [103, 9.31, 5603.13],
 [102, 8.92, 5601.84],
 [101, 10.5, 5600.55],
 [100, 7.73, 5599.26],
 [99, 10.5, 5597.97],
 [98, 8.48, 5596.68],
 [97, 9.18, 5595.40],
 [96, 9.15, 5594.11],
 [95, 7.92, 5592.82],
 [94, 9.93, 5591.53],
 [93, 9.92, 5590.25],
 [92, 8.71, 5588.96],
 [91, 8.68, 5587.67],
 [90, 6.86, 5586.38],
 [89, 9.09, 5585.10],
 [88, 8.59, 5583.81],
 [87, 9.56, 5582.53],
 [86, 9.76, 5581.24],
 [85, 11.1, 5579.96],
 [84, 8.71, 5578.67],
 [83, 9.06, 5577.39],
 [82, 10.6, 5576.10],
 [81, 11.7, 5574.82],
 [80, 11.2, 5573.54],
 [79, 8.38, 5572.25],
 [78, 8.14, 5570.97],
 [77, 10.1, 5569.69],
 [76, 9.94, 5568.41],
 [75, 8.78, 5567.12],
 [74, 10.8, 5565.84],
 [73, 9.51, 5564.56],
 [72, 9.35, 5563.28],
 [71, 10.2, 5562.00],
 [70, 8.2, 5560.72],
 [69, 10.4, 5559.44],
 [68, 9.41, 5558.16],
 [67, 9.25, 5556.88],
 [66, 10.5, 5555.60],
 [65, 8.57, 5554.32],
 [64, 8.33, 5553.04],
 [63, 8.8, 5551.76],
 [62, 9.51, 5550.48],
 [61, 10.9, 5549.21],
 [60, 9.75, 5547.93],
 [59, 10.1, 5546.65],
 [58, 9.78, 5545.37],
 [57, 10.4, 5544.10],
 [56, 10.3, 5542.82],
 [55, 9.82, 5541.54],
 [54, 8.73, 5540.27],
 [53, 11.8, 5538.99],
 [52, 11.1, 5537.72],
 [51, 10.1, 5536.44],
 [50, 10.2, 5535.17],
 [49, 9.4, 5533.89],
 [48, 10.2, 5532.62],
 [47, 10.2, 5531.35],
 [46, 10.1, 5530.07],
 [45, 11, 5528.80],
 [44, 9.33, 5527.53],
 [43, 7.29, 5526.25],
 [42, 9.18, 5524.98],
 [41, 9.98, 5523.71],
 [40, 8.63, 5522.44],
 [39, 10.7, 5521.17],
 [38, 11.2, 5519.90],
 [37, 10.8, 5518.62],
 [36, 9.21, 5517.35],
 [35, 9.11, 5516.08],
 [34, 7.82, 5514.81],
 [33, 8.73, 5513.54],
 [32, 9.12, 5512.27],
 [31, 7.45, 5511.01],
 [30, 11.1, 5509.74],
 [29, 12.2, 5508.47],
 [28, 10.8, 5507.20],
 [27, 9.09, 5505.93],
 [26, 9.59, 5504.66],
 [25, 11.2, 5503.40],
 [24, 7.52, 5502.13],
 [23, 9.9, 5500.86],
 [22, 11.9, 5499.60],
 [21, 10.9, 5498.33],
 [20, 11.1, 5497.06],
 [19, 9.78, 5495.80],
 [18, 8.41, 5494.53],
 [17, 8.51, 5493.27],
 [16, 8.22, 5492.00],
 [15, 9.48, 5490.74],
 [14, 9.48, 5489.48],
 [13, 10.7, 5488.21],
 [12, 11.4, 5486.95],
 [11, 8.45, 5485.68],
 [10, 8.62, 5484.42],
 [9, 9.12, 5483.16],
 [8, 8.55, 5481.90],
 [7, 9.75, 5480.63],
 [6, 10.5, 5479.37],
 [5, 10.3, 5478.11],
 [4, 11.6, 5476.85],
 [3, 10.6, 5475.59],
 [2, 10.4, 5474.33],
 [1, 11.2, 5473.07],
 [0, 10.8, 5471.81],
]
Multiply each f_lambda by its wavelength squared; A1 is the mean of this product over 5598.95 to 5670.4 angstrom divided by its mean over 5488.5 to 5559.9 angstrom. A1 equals 0.99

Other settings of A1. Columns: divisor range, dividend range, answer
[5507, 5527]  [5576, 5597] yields 0.98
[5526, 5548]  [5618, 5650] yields 0.98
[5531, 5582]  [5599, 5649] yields 0.98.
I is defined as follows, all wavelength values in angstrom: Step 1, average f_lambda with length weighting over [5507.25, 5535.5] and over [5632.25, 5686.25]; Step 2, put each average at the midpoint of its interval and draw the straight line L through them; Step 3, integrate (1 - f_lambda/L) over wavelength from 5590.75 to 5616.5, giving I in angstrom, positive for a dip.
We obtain 0.5 angstrom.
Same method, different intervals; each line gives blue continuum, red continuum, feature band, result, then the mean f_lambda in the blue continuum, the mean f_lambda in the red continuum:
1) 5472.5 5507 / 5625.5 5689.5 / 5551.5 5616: 1.3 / 9.87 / 9.3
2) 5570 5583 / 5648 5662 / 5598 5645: -0.8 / 9.83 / 8.72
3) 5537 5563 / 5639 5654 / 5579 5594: 1.0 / 9.79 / 9.6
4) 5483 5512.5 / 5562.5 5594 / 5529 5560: -1.1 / 9.77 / 9.43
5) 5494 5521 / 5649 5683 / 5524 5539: -0.3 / 9.87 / 9.08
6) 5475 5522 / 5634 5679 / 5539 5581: -0.8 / 9.8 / 9.15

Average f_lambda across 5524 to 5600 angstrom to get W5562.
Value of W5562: 9.57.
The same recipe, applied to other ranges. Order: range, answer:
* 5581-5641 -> 9.21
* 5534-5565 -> 9.79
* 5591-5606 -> 9.22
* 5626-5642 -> 9.27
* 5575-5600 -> 9.19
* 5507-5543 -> 9.83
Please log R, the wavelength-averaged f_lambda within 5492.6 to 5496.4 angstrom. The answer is 8.88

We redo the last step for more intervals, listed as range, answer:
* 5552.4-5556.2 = 9.11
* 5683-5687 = 10.1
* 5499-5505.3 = 10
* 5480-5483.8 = 9.13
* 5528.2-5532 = 10.4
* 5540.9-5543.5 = 10.1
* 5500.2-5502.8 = 8.78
